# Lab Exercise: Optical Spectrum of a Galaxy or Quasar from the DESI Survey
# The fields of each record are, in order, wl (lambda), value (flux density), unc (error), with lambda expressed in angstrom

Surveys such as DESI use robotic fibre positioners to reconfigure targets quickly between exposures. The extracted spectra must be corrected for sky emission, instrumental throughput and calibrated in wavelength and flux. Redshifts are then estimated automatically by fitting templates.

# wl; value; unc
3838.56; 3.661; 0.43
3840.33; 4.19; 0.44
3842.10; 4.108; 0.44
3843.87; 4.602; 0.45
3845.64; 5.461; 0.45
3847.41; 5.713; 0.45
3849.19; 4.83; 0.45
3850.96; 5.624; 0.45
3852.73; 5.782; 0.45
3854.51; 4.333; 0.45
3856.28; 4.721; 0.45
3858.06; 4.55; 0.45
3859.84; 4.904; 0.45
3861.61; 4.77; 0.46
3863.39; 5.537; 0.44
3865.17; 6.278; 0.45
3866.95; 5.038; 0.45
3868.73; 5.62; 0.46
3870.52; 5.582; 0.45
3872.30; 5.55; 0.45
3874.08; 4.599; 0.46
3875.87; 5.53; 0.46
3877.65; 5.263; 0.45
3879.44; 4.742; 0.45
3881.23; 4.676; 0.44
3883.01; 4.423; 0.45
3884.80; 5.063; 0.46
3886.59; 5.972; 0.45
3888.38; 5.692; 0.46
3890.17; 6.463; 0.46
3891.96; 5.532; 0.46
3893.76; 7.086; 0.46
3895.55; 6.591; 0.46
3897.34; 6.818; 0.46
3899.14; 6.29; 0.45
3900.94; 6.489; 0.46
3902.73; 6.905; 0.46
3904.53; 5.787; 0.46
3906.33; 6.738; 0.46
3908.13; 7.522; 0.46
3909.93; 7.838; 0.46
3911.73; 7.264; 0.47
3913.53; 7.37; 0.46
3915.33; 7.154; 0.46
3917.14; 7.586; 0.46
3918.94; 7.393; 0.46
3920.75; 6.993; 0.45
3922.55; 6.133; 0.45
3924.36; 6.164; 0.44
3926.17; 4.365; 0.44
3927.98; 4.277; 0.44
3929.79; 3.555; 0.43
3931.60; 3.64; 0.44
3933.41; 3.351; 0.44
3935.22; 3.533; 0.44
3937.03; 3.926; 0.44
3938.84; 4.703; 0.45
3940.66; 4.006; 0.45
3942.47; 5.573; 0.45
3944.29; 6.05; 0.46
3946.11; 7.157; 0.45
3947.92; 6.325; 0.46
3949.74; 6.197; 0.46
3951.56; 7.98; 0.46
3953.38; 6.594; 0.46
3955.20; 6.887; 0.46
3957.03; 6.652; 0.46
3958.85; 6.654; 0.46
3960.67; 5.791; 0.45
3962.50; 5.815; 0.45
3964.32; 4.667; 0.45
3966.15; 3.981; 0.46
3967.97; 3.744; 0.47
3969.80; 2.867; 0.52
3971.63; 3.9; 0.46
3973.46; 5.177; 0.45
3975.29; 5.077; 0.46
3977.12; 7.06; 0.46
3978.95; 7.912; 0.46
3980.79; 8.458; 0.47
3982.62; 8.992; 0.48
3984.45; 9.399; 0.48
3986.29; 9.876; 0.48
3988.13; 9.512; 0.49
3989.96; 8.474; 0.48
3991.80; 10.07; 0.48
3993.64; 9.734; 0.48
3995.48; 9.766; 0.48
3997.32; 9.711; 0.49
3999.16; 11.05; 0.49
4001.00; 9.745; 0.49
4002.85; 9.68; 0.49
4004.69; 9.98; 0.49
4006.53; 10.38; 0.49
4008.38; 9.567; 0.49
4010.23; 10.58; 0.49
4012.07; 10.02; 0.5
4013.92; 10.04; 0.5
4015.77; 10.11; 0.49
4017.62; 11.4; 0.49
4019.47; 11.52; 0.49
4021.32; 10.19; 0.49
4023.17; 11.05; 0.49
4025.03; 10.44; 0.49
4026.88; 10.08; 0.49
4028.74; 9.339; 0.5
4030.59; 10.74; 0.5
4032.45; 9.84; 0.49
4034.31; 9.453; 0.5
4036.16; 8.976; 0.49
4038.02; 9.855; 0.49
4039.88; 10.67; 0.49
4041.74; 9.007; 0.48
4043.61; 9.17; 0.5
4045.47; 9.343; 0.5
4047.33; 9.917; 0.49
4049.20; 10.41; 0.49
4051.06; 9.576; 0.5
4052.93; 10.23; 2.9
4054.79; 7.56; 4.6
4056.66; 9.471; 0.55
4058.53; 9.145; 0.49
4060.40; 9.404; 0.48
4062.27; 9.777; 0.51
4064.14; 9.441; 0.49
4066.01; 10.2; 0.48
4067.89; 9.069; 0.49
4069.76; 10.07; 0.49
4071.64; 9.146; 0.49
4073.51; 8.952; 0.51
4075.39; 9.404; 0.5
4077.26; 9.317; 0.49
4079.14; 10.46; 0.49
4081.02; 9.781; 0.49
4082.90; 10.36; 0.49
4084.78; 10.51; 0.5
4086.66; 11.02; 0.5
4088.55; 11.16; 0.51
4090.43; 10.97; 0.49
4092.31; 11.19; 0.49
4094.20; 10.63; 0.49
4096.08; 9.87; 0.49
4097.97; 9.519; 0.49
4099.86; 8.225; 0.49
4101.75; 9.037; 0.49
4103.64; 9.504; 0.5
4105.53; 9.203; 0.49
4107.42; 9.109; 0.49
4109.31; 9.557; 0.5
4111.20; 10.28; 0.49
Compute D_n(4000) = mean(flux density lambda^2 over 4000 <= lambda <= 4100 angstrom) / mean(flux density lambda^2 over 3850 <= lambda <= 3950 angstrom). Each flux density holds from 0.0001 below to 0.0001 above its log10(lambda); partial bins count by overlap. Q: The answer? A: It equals 1.89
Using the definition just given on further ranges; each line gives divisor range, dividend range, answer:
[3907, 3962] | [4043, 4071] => 1.70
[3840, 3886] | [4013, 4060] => 2.13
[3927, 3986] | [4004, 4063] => 1.81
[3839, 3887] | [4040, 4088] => 2.11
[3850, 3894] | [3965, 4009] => 1.61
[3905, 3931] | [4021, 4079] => 1.61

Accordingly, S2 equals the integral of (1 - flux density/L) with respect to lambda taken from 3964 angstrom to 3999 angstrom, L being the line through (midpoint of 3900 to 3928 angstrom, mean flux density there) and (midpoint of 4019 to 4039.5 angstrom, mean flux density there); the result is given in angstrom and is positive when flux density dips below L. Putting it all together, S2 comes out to 5.5 angstrom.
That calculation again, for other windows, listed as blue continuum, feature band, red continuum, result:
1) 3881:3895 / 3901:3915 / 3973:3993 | -1.8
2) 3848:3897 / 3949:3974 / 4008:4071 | 7.2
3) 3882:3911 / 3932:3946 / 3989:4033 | 5.8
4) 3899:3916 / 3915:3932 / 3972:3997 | 3.5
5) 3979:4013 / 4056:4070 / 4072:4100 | 0.6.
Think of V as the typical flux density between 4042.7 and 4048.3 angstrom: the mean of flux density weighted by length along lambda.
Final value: 9.48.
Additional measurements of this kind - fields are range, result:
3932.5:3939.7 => 3.88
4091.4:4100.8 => 9.88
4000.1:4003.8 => 9.71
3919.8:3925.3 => 6.42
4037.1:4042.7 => 9.83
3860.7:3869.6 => 5.45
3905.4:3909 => 7.11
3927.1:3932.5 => 3.82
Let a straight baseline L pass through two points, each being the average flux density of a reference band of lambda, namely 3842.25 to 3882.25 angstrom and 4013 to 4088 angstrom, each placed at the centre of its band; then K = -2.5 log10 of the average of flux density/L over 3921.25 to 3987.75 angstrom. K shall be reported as 0.28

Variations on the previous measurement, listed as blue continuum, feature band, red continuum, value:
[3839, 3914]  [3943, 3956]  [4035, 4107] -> 0.074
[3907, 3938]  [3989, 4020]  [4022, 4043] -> -0.139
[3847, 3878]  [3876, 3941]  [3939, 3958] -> -0.001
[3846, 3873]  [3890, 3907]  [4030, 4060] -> -0.052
